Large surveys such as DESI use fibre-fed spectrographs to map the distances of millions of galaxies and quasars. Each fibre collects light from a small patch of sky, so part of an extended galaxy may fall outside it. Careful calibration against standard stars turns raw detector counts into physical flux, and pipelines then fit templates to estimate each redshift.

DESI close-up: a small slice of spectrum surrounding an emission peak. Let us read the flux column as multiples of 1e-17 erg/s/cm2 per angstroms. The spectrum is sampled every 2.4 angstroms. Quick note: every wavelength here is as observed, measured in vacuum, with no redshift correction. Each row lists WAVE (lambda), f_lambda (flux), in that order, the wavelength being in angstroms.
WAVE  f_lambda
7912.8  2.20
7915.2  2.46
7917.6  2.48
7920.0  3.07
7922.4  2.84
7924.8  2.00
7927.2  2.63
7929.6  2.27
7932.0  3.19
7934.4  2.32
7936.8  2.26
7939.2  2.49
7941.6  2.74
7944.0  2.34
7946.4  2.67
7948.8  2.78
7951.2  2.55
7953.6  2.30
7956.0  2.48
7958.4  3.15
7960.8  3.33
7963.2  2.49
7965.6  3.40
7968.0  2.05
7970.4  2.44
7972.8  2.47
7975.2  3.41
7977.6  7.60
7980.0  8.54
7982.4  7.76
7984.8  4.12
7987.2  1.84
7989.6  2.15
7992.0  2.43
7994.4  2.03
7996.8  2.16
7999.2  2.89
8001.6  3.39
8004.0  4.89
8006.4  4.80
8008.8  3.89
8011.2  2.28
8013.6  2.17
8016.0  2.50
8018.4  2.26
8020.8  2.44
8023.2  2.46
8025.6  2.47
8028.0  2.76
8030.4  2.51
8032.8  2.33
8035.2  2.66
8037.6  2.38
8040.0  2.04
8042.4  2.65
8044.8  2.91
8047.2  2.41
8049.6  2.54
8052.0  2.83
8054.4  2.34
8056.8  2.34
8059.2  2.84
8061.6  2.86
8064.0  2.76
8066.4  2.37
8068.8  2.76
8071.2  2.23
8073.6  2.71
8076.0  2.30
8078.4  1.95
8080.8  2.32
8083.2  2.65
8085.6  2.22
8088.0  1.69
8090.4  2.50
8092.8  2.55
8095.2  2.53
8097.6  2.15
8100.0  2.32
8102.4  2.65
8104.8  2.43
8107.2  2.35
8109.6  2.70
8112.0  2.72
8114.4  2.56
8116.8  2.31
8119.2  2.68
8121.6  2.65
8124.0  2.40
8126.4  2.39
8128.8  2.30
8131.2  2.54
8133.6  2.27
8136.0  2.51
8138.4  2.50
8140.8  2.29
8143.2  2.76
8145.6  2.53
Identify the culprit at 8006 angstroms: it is [N II] 6583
